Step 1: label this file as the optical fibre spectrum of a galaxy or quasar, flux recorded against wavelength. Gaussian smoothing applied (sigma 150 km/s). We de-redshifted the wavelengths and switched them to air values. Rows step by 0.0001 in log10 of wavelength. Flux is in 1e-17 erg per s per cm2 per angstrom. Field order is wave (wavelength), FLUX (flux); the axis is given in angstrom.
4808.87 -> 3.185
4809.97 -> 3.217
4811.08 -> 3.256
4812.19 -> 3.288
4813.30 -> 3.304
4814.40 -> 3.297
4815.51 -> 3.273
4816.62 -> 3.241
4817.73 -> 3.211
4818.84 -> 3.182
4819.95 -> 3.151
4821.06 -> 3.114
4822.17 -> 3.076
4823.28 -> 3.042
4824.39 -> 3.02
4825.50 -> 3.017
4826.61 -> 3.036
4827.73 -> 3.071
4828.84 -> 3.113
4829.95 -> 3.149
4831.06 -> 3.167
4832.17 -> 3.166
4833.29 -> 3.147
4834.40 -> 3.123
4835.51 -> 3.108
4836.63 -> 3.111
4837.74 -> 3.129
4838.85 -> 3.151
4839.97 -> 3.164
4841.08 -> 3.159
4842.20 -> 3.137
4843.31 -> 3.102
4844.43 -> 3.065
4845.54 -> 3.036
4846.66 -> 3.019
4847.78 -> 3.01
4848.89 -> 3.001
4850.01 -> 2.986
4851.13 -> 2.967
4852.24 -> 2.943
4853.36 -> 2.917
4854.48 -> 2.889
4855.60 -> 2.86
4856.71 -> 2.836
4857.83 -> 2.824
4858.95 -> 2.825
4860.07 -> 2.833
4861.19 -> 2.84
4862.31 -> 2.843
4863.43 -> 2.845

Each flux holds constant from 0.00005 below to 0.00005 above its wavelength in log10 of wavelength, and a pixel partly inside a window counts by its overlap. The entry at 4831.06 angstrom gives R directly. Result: 3.167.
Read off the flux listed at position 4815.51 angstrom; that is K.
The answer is 3.273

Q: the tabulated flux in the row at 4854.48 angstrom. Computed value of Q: 2.889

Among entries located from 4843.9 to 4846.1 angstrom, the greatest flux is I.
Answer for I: 3.065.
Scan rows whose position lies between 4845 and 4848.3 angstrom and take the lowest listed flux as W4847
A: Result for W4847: 3.01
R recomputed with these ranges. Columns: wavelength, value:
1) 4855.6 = 2.86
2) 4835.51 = 3.108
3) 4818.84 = 3.182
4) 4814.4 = 3.297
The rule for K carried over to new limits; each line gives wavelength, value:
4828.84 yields 3.113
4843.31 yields 3.102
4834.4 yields 3.123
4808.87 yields 3.185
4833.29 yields 3.147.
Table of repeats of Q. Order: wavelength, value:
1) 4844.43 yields 3.065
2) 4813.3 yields 3.304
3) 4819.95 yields 3.151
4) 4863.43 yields 2.845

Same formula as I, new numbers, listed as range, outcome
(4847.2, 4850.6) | 3.01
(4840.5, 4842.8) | 3.159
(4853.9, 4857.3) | 2.889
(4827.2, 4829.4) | 3.113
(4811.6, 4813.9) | 3.304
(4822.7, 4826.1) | 3.042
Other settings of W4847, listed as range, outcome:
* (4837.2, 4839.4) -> 3.129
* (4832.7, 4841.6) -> 3.108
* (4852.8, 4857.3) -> 2.836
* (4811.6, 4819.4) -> 3.182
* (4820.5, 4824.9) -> 3.02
